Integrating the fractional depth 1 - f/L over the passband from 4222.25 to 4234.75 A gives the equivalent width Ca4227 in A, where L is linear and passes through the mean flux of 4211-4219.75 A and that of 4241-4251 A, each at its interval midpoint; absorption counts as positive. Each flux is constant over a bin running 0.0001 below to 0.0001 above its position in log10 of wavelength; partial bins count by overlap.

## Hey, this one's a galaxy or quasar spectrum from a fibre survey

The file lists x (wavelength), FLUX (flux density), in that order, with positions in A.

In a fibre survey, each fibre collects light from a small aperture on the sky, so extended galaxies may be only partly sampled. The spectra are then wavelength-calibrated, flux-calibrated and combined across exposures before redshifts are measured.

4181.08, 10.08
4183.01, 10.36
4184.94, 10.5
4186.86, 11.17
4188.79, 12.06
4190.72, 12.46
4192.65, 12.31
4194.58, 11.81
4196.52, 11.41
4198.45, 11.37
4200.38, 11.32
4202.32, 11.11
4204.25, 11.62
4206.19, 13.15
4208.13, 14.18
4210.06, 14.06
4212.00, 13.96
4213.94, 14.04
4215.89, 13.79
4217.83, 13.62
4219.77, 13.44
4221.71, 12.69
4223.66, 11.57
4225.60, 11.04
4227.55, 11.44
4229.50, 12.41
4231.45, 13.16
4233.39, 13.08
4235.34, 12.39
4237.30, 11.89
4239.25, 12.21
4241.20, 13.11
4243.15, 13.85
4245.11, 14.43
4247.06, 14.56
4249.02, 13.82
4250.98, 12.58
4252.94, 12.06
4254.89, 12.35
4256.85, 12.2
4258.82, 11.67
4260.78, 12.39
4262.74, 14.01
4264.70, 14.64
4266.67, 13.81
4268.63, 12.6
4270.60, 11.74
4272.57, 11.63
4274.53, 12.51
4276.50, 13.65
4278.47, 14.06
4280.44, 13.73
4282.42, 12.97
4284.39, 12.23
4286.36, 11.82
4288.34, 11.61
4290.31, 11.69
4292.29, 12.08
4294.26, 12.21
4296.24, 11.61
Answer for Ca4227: 1.5 A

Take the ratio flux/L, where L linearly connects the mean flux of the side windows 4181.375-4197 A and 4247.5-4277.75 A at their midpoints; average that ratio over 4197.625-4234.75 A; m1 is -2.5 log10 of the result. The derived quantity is -0.065 mag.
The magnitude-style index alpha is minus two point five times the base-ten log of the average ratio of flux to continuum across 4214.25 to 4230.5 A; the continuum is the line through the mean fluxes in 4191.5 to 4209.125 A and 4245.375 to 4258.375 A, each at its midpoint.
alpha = -0.01 mag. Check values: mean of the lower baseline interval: 12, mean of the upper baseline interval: 13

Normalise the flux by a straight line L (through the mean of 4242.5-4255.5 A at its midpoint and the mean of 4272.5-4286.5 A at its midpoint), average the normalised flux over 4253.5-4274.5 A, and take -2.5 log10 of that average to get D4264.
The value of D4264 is 0.04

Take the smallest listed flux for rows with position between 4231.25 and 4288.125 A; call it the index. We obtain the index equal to 11.63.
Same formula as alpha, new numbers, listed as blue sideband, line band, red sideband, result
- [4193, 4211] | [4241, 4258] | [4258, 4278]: -0.04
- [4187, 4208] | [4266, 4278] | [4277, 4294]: -0.02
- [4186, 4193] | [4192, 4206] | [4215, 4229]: 0.05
